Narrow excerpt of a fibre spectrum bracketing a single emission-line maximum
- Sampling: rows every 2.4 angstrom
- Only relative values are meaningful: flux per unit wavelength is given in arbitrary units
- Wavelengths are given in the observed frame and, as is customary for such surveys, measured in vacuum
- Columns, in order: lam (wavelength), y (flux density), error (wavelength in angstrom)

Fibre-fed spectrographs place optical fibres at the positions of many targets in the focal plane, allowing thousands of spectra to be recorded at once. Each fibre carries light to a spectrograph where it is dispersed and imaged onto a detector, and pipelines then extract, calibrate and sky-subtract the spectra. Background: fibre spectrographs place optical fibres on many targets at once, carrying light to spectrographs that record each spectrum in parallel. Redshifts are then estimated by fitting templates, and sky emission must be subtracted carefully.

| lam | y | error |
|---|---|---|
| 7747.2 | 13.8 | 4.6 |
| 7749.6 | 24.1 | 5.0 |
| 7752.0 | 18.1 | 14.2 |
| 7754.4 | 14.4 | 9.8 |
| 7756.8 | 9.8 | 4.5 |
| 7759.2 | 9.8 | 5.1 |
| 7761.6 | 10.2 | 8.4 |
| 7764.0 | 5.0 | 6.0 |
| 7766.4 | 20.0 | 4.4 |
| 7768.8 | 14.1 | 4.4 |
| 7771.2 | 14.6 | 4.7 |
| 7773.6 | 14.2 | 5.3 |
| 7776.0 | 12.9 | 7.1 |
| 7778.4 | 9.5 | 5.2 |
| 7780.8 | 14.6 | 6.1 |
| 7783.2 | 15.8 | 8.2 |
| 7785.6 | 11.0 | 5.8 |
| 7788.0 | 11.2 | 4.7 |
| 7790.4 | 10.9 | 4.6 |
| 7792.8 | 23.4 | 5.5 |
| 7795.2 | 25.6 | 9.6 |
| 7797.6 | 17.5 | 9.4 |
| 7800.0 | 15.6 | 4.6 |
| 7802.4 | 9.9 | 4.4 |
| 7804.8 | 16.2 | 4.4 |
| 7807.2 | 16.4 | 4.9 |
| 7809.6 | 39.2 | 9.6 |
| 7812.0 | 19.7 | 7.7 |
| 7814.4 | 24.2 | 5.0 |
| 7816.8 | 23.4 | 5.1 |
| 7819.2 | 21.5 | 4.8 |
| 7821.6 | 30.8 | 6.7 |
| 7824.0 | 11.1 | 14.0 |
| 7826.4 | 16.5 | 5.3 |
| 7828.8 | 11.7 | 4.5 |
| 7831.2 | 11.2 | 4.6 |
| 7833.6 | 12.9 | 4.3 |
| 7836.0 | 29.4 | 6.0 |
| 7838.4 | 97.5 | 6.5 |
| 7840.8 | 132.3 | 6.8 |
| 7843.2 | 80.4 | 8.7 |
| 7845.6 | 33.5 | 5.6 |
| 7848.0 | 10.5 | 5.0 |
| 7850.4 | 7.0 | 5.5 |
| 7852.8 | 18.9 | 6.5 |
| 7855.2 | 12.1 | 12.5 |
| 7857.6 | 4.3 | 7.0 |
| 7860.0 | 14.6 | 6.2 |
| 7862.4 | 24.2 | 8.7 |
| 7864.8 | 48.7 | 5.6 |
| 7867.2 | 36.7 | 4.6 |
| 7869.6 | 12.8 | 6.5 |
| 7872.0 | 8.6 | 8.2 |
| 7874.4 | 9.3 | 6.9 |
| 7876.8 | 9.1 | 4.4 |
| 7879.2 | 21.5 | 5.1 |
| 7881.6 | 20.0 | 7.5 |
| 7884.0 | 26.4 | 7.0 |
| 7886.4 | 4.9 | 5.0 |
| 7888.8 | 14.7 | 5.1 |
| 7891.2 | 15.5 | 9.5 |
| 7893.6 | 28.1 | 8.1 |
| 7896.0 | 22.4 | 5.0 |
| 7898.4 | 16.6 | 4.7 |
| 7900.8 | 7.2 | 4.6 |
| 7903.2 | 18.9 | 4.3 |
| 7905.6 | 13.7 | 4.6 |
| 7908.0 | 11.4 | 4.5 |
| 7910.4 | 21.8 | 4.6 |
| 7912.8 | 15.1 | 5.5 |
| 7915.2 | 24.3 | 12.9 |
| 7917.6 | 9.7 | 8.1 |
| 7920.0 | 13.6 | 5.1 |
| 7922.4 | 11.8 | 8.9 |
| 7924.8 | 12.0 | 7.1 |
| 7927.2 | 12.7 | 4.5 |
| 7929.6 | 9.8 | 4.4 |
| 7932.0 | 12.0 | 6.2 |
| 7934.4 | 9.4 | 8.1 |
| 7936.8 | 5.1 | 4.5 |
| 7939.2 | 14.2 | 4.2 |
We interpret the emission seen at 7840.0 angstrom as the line Halpha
